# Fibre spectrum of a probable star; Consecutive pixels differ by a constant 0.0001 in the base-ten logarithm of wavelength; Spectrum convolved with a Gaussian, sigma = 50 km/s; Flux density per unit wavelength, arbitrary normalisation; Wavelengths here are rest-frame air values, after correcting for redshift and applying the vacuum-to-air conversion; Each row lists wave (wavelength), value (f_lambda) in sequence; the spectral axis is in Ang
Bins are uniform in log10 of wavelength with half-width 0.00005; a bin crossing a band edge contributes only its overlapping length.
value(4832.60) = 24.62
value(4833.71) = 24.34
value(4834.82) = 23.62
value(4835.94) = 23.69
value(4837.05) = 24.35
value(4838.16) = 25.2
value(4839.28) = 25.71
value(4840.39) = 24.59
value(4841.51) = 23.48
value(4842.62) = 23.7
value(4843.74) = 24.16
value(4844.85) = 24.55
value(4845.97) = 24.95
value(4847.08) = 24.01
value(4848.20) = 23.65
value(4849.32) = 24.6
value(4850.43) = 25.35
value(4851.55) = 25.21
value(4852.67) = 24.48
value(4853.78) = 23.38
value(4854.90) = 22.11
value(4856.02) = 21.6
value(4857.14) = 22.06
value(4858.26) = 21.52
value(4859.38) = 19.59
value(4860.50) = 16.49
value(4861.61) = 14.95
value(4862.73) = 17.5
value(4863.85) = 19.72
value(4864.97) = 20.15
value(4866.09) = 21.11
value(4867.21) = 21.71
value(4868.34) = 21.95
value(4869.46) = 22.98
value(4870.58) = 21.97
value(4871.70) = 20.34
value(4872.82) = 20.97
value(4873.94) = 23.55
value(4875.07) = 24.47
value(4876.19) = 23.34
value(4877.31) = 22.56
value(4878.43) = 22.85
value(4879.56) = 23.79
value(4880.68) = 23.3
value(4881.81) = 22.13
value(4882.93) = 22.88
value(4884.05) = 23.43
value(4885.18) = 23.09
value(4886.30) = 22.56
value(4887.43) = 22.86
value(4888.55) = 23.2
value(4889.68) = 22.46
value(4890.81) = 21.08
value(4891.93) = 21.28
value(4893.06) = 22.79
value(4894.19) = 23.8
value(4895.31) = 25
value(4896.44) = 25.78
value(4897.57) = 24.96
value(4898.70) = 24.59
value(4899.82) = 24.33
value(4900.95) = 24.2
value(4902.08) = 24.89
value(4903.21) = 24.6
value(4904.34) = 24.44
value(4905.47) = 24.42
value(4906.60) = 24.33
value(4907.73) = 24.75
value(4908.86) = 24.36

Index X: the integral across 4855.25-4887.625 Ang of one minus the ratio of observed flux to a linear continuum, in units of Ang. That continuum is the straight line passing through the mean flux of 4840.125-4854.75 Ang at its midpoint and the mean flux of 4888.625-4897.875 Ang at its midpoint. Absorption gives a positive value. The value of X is 3.0 Ang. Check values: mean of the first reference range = 24.3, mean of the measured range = 21.6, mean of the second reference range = 23.3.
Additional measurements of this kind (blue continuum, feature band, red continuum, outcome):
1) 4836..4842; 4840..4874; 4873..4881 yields 2.7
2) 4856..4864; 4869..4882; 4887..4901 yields -1.0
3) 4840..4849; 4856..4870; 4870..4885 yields 2.0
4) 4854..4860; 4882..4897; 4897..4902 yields 0.5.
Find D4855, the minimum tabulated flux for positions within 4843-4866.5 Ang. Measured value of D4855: 14.95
